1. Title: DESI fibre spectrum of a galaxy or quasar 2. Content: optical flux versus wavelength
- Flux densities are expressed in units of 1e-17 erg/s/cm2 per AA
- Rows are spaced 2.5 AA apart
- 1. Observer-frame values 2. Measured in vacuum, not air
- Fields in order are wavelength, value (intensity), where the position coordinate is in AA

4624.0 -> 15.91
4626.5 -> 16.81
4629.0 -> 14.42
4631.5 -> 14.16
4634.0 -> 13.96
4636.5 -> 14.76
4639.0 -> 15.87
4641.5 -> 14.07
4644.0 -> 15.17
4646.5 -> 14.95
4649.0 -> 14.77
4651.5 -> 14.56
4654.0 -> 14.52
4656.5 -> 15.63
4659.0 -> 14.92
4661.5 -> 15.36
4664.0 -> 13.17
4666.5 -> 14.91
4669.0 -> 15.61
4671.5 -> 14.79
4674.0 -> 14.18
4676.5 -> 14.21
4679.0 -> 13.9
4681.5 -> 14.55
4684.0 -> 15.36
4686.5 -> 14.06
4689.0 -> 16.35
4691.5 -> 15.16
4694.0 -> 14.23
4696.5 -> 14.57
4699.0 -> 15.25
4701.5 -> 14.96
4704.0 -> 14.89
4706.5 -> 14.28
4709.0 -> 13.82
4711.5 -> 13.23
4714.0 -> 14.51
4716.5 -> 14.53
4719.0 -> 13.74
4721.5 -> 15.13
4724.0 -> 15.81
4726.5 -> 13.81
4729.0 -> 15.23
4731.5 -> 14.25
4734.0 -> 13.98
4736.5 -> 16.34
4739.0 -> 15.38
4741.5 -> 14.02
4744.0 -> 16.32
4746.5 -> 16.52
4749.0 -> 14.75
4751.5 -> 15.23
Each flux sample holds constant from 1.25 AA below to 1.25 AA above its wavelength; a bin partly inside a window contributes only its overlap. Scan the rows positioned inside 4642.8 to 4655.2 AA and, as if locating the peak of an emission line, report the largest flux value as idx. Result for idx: 15.17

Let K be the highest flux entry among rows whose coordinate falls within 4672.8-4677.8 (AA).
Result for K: 14.21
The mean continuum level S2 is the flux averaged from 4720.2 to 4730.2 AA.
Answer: 15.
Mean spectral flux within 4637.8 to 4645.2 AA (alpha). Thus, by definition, 15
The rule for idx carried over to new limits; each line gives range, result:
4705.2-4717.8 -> 14.53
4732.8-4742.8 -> 16.34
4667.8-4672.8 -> 15.61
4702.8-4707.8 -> 14.89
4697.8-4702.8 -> 15.25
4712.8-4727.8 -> 15.81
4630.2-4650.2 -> 15.87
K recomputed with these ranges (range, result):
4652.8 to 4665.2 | 15.63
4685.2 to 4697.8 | 16.35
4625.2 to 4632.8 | 16.81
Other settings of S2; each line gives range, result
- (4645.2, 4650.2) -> 14.9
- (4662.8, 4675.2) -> 14.5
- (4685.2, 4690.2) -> 15.2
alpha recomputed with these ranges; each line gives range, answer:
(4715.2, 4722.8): 14.5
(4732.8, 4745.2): 15.2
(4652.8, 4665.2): 14.7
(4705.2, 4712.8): 13.8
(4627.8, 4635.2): 14.2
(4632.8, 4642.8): 14.7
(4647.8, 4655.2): 14.6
